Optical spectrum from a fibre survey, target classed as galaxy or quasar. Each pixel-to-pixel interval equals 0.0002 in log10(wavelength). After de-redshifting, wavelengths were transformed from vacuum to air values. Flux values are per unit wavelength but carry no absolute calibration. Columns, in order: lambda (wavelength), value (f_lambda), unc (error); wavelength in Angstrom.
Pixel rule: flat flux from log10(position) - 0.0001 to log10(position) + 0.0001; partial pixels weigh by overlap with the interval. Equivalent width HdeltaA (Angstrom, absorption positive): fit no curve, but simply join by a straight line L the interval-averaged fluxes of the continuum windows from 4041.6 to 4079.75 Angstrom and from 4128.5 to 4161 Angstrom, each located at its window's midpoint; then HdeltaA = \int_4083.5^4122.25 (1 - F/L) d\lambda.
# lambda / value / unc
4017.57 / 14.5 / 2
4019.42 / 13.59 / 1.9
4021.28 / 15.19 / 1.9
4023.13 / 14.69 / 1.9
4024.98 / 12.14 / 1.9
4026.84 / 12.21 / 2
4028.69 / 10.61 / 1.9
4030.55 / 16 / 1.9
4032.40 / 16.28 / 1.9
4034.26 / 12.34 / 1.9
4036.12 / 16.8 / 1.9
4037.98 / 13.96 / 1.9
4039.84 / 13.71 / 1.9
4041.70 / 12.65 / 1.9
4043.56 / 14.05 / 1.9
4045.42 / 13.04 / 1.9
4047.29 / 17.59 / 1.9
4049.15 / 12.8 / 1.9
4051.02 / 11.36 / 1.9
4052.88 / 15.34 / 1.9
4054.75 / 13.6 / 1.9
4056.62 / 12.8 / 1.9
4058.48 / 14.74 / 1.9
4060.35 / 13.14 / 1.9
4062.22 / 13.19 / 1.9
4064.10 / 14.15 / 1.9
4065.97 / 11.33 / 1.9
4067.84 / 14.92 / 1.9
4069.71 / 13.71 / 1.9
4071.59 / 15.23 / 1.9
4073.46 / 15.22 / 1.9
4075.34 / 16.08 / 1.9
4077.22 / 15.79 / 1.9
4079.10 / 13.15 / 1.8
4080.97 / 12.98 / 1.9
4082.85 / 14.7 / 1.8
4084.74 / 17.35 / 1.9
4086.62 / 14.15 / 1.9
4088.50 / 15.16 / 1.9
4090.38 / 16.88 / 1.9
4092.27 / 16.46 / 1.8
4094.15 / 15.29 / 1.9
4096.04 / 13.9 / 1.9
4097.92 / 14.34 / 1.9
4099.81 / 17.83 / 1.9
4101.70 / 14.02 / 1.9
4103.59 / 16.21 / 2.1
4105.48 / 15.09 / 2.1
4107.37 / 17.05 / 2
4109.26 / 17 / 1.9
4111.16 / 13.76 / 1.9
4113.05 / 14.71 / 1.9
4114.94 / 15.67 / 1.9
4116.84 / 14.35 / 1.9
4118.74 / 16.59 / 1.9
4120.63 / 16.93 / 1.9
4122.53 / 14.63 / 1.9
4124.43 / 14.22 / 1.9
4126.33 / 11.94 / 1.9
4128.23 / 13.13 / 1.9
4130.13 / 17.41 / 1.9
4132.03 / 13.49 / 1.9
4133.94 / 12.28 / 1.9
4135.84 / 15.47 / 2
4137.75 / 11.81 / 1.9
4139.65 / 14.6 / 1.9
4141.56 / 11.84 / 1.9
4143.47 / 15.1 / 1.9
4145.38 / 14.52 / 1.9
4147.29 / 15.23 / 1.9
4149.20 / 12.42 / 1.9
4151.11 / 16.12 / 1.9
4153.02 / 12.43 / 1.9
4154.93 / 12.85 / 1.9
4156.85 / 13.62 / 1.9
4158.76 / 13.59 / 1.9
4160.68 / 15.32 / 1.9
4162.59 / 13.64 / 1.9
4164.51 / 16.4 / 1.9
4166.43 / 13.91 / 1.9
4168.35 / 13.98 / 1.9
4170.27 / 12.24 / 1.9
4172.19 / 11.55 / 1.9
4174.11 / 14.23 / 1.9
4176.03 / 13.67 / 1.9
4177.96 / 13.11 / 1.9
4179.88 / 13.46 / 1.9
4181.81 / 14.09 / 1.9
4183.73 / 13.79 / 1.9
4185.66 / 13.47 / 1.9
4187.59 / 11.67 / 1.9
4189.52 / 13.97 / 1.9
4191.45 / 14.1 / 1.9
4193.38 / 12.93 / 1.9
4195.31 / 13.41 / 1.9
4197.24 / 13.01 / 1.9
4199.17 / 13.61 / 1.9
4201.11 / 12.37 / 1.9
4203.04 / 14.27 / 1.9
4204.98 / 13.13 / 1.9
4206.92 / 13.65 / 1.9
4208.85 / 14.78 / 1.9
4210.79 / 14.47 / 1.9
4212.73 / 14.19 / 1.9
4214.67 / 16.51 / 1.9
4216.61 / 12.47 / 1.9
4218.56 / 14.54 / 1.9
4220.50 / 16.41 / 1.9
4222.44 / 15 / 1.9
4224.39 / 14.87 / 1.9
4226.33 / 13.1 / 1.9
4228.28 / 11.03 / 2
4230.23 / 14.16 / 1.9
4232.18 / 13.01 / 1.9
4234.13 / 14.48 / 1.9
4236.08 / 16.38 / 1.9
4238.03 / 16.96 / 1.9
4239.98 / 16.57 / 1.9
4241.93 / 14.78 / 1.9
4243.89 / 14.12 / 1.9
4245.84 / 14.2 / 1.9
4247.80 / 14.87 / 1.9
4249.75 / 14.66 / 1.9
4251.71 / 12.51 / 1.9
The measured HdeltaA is -4.5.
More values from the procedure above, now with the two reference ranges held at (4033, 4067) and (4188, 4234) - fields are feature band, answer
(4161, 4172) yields -0.1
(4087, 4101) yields -1.9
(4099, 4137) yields -3.5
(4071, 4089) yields -1.6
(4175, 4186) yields 0.2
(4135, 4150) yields -0.1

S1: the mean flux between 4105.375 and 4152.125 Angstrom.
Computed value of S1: 14.6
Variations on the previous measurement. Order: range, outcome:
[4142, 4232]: 13.8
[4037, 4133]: 14.6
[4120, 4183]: 13.9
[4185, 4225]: 13.9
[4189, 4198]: 13.5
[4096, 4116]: 15.5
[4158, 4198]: 13.6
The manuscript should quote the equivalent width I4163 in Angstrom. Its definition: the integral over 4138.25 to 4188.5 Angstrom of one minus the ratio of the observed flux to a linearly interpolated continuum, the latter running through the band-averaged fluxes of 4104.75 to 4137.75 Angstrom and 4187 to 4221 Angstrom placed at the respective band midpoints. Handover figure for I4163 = 2.2 Angstrom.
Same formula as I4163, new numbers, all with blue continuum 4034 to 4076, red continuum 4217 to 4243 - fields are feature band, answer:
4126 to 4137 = 0.2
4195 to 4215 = 0.9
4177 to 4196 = 1.4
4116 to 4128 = -0.4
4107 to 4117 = -0.8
